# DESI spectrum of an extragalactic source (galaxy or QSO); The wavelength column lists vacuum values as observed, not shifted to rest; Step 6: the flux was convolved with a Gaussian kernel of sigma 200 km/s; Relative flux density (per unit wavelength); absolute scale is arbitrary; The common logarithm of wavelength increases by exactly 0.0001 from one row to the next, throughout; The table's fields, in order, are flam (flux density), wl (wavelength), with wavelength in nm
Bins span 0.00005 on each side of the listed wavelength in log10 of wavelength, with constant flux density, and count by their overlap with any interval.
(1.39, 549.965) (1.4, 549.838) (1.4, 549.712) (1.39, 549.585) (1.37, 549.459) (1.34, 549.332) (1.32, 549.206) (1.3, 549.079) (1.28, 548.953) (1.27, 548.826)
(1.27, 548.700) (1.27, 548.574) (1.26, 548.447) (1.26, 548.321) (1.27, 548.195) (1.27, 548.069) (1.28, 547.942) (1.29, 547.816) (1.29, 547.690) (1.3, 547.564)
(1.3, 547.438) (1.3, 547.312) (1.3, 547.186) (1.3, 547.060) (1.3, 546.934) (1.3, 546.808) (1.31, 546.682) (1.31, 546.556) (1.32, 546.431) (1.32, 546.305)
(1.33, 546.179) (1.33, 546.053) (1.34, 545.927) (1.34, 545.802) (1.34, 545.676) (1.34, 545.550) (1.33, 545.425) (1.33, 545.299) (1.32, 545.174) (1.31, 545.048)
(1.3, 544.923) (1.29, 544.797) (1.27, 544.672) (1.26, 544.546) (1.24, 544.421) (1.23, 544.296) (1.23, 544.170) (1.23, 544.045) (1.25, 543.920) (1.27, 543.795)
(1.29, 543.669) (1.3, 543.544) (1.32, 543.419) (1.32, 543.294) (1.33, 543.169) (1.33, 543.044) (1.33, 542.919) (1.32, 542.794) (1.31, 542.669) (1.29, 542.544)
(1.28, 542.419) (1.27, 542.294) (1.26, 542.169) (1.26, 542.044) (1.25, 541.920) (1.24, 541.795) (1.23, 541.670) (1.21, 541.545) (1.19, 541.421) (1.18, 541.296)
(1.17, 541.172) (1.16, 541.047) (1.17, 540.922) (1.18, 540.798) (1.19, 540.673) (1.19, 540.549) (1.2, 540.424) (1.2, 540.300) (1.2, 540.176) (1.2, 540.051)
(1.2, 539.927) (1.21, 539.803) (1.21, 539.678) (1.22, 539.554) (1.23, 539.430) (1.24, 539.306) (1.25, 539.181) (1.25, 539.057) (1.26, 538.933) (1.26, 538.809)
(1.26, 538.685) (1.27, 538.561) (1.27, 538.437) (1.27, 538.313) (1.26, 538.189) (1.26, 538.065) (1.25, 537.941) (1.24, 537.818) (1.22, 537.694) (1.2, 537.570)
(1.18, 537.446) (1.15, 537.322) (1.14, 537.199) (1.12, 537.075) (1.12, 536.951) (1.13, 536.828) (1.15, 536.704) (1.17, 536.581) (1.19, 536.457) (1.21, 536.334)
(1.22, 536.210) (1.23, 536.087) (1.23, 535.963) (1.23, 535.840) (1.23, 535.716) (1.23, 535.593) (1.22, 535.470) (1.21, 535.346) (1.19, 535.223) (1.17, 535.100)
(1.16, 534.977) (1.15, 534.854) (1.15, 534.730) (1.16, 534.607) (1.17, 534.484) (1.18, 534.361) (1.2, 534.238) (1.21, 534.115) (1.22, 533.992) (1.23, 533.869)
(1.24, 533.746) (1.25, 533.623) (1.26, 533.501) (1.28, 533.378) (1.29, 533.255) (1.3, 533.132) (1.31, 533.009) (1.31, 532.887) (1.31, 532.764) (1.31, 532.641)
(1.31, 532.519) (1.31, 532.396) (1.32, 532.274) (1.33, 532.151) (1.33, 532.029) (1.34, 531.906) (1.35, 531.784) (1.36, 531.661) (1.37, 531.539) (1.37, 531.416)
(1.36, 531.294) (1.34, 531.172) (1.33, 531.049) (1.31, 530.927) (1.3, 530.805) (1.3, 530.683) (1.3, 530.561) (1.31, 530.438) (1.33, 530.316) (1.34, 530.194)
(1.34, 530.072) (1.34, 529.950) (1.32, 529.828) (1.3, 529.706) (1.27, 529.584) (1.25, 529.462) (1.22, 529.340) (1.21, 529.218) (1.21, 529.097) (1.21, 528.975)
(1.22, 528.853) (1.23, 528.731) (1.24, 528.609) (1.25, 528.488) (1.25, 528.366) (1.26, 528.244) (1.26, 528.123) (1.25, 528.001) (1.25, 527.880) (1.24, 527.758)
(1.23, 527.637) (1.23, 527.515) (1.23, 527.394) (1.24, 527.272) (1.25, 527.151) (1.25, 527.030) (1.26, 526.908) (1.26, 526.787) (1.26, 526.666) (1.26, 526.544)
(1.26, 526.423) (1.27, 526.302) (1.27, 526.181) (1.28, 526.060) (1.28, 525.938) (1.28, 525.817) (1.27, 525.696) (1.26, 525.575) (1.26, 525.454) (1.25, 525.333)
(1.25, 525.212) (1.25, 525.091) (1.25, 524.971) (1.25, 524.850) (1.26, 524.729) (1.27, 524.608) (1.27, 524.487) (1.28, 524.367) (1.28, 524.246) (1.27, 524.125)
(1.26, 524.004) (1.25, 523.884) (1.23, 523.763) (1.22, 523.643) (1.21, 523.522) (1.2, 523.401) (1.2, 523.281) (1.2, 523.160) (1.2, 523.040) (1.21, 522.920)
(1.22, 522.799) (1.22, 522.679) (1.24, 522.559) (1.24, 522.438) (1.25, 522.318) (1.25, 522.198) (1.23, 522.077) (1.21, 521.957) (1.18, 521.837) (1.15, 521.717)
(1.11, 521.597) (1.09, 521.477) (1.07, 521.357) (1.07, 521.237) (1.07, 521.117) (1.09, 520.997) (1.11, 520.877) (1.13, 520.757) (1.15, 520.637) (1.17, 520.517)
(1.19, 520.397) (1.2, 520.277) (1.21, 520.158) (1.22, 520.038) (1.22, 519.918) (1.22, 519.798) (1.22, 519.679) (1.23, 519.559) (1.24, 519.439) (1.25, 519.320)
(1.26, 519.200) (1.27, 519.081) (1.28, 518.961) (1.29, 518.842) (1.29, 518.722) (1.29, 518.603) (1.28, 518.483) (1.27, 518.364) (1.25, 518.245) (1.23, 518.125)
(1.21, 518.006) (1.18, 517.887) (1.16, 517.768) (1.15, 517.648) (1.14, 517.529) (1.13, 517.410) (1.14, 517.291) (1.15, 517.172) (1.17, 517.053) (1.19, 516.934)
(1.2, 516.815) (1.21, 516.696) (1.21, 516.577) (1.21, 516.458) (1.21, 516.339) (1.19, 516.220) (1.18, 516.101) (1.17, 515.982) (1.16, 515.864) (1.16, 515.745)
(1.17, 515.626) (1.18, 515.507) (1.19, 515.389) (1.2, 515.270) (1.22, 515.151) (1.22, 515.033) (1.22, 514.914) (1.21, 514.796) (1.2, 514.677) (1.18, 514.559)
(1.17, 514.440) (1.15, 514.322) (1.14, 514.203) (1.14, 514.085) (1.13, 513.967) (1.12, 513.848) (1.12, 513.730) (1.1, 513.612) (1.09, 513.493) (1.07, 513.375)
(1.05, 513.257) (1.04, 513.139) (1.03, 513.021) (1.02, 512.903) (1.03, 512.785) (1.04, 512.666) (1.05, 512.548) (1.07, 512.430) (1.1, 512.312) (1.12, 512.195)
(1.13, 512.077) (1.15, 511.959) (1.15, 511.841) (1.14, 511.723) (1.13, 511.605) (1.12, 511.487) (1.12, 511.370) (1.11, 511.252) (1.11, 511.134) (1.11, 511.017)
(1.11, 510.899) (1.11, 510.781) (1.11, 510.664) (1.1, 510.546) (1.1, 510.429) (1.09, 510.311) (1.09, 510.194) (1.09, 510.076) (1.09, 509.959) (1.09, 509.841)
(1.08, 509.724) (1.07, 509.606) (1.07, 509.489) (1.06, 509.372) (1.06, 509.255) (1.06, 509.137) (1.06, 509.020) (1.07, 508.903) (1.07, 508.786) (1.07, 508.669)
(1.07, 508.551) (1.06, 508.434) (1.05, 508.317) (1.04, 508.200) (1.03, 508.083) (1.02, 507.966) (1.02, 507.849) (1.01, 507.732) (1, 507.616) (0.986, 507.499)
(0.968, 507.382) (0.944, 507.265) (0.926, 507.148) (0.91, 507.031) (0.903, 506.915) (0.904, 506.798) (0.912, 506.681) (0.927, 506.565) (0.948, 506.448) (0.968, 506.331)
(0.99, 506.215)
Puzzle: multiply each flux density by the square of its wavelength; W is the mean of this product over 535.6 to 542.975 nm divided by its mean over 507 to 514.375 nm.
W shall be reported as 1.27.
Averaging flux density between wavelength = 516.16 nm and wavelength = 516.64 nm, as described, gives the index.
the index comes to 1.2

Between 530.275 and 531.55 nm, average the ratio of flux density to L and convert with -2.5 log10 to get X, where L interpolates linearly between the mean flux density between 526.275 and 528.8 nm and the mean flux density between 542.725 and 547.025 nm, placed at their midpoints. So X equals -0.06 mag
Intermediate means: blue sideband 1.25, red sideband 1.3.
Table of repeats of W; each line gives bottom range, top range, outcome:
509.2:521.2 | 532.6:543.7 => 1.16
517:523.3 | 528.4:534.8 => 1.12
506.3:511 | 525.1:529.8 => 1.30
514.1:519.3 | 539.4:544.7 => 1.14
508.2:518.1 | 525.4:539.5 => 1.20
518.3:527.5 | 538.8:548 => 1.12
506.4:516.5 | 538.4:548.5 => 1.31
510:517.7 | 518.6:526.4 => 1.11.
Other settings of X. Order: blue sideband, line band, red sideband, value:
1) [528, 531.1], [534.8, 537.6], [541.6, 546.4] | 0.09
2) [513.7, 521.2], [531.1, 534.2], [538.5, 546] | -0.06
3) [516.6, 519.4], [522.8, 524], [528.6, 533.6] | 0.03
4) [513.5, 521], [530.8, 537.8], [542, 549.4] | 0.01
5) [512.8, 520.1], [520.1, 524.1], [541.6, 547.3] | 0.02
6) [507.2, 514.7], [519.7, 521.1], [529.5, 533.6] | 0.02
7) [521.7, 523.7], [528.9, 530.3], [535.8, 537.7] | -0.07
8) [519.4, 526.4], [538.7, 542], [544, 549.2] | 0.05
